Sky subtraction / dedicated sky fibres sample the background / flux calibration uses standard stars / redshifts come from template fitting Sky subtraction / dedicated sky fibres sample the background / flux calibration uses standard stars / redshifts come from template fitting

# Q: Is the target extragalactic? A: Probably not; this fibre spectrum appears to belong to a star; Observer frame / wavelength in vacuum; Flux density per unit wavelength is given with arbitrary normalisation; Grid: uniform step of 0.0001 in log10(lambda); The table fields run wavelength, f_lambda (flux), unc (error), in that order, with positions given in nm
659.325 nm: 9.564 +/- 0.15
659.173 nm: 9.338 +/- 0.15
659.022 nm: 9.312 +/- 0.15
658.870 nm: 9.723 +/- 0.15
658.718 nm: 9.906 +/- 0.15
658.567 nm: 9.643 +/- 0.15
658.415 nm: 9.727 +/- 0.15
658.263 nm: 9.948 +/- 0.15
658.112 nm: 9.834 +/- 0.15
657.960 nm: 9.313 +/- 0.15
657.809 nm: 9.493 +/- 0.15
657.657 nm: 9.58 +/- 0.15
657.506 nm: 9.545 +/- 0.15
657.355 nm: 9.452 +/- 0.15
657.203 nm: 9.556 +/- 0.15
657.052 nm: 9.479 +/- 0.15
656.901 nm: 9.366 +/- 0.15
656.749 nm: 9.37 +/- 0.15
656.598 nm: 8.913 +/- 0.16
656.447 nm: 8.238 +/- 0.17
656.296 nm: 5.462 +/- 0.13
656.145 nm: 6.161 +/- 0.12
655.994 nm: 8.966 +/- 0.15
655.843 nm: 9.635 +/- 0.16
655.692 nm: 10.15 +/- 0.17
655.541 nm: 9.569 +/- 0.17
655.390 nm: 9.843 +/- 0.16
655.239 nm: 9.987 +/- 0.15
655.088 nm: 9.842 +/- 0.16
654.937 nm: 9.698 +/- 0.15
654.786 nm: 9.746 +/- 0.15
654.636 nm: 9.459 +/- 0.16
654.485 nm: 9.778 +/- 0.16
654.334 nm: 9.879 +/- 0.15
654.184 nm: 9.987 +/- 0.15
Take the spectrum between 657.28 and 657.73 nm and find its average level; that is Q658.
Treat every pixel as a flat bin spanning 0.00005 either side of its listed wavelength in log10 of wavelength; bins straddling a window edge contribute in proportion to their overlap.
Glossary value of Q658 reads 9.54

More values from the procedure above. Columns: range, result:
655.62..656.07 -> 9.58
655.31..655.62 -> 9.71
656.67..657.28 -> 9.43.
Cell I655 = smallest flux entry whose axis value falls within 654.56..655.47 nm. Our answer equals 9.459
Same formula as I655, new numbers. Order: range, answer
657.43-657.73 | 9.545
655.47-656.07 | 8.966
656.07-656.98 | 5.462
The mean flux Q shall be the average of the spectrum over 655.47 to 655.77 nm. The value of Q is 9.86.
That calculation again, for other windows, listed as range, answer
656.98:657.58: 9.51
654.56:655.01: 9.64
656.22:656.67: 7.53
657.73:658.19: 9.55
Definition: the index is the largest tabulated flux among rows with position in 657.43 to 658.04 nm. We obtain 9.58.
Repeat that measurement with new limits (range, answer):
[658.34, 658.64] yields 9.727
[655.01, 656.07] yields 10.15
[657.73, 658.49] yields 9.948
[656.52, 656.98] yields 9.37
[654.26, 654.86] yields 9.879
